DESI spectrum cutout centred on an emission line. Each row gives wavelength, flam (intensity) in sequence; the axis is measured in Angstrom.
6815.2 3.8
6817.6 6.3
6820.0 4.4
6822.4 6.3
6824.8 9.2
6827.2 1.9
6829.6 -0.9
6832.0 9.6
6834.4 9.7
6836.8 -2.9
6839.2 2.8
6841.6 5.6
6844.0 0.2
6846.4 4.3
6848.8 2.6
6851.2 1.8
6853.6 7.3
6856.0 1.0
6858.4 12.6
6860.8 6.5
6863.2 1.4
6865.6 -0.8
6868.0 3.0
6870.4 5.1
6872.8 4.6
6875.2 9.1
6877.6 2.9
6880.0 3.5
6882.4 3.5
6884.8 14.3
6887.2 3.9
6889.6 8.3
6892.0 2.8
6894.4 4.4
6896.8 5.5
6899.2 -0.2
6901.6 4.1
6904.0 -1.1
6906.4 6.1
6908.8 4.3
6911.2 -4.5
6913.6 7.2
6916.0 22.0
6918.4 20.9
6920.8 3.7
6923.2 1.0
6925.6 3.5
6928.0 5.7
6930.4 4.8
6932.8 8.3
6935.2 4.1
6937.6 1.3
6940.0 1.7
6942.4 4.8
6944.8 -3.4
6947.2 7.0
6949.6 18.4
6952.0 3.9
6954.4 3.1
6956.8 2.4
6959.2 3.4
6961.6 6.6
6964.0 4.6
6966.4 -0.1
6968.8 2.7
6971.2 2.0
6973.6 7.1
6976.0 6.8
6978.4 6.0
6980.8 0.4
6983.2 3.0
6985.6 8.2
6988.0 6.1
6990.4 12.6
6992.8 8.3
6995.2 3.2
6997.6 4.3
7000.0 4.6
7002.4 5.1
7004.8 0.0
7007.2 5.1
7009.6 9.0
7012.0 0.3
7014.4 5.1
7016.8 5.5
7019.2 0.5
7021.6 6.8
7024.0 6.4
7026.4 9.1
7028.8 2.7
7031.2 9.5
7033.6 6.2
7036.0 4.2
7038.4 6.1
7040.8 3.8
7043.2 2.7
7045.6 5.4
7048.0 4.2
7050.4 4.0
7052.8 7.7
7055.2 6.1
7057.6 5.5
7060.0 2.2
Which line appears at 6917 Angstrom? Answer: [O III]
